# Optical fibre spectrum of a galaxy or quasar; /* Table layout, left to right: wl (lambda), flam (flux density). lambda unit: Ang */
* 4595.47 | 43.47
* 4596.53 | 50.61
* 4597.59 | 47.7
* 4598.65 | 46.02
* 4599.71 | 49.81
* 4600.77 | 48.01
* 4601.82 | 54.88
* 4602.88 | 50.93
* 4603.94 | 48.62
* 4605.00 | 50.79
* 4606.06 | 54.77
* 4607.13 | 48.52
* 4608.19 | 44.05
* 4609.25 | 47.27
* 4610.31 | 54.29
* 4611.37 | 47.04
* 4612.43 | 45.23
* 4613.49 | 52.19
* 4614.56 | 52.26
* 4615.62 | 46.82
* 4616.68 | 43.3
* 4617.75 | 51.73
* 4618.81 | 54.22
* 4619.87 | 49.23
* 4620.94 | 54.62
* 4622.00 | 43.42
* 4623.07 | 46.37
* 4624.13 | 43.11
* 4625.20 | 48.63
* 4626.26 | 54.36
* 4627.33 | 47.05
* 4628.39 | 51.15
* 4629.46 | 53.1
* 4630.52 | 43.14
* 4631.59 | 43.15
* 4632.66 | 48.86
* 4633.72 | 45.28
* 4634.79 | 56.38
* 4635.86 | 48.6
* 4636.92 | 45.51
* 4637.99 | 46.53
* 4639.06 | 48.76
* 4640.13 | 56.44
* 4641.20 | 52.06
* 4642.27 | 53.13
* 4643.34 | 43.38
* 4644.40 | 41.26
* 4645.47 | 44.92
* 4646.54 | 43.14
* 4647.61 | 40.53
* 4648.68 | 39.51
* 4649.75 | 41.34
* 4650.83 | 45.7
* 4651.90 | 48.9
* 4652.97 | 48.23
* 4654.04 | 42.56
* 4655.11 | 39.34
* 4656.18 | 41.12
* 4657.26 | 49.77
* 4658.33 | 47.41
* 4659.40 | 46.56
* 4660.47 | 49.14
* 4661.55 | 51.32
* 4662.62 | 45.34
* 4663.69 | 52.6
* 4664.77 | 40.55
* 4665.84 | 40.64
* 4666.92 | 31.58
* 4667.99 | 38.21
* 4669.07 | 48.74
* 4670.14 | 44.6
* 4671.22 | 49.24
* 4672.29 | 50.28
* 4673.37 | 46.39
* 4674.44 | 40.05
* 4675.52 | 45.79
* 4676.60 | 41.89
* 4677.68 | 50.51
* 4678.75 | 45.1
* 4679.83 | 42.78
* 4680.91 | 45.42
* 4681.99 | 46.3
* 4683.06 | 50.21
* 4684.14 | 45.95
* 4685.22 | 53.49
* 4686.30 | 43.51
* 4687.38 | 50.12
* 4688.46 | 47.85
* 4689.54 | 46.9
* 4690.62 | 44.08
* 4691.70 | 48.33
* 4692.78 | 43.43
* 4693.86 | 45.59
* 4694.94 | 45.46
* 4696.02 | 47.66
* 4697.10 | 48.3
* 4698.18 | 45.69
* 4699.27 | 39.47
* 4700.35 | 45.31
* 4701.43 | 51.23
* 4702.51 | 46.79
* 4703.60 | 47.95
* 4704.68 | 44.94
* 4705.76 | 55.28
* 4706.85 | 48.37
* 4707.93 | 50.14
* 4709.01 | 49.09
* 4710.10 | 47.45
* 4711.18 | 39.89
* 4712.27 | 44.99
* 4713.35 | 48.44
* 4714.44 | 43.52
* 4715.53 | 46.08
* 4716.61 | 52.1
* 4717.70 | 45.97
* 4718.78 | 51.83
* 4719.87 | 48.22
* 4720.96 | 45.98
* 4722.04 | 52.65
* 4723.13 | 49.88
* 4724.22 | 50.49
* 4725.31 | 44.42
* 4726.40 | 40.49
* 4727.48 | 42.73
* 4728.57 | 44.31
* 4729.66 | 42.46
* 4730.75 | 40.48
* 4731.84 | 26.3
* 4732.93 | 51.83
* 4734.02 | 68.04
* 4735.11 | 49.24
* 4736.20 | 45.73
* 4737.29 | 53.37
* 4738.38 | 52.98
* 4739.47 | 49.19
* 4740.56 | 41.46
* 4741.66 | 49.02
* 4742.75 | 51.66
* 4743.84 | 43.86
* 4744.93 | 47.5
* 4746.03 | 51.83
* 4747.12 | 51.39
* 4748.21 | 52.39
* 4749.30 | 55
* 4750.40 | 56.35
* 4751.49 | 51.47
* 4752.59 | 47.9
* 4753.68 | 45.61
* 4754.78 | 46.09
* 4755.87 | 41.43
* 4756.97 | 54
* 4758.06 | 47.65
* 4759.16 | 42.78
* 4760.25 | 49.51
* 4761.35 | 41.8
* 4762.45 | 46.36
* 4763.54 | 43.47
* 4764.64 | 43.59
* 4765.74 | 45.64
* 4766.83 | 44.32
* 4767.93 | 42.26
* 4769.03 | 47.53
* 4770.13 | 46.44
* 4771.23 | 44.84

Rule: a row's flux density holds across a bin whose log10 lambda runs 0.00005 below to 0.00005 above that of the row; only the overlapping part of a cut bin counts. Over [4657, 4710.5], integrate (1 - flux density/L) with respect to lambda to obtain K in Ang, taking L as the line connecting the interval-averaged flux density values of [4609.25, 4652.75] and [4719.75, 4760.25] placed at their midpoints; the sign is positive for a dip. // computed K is 1.7 Ang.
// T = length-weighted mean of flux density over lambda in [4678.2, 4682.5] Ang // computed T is 44.9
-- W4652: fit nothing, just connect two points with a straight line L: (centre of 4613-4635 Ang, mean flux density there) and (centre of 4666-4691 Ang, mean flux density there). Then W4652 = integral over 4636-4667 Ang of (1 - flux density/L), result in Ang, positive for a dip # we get 1.0 Ang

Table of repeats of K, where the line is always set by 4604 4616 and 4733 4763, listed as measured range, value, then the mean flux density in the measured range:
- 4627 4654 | 1.3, 47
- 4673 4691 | 1.1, 46.3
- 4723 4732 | 1.2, 42.7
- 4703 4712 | 0.3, 47.8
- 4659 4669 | 1.1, 44.2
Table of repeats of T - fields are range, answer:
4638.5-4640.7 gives 52.4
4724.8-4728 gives 42.6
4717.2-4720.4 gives 48.8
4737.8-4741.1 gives 48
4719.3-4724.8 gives 49.4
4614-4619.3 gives 49.6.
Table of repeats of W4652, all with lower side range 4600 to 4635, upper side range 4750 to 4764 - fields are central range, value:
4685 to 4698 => 0.3 Ang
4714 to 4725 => -0.2 Ang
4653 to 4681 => 2.0 Ang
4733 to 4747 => -0.9 Ang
